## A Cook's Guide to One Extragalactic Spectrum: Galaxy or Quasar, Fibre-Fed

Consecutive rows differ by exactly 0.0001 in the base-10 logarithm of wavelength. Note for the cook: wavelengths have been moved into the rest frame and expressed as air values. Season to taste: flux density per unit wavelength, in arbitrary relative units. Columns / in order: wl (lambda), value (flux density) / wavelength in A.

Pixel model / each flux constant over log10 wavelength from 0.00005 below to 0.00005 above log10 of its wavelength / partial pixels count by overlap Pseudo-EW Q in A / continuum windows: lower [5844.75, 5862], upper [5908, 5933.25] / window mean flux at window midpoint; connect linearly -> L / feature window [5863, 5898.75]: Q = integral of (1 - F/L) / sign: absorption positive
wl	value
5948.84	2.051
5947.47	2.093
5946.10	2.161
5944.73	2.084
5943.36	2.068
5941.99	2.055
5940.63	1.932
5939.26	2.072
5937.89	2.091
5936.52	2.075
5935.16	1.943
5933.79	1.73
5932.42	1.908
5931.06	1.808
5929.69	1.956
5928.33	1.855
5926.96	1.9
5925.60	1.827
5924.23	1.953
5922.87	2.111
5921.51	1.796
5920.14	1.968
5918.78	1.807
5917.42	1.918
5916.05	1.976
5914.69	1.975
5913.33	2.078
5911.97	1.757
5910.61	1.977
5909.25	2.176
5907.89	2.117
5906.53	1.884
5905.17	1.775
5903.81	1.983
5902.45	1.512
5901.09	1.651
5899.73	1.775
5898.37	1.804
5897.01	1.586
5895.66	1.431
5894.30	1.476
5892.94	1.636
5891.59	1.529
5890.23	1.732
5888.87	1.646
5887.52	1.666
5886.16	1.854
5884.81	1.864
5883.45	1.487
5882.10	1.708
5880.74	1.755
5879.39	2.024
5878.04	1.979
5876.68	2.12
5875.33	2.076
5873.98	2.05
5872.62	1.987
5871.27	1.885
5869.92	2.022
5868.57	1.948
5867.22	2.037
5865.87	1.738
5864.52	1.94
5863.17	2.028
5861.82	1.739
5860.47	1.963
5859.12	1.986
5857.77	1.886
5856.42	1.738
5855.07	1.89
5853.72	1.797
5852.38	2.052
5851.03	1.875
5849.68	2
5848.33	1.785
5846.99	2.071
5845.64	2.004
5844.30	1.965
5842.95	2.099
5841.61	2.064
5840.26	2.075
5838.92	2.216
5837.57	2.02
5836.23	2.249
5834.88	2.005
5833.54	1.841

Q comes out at 2.0 A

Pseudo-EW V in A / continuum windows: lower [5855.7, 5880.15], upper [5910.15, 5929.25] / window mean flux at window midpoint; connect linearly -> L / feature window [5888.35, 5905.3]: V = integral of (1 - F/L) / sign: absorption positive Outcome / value 2.5 A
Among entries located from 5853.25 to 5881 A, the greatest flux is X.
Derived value 2.12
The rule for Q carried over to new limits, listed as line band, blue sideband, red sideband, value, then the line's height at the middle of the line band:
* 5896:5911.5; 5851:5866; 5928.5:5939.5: 0.7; 1.92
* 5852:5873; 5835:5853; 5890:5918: 0.5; 1.96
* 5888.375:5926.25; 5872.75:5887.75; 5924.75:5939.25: 1.6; 1.9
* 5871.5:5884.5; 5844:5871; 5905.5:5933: 0.1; 1.93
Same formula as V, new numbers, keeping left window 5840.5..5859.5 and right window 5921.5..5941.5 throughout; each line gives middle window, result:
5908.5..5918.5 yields -0.2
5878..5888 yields 0.8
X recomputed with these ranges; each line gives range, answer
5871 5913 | 2.176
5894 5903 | 1.804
